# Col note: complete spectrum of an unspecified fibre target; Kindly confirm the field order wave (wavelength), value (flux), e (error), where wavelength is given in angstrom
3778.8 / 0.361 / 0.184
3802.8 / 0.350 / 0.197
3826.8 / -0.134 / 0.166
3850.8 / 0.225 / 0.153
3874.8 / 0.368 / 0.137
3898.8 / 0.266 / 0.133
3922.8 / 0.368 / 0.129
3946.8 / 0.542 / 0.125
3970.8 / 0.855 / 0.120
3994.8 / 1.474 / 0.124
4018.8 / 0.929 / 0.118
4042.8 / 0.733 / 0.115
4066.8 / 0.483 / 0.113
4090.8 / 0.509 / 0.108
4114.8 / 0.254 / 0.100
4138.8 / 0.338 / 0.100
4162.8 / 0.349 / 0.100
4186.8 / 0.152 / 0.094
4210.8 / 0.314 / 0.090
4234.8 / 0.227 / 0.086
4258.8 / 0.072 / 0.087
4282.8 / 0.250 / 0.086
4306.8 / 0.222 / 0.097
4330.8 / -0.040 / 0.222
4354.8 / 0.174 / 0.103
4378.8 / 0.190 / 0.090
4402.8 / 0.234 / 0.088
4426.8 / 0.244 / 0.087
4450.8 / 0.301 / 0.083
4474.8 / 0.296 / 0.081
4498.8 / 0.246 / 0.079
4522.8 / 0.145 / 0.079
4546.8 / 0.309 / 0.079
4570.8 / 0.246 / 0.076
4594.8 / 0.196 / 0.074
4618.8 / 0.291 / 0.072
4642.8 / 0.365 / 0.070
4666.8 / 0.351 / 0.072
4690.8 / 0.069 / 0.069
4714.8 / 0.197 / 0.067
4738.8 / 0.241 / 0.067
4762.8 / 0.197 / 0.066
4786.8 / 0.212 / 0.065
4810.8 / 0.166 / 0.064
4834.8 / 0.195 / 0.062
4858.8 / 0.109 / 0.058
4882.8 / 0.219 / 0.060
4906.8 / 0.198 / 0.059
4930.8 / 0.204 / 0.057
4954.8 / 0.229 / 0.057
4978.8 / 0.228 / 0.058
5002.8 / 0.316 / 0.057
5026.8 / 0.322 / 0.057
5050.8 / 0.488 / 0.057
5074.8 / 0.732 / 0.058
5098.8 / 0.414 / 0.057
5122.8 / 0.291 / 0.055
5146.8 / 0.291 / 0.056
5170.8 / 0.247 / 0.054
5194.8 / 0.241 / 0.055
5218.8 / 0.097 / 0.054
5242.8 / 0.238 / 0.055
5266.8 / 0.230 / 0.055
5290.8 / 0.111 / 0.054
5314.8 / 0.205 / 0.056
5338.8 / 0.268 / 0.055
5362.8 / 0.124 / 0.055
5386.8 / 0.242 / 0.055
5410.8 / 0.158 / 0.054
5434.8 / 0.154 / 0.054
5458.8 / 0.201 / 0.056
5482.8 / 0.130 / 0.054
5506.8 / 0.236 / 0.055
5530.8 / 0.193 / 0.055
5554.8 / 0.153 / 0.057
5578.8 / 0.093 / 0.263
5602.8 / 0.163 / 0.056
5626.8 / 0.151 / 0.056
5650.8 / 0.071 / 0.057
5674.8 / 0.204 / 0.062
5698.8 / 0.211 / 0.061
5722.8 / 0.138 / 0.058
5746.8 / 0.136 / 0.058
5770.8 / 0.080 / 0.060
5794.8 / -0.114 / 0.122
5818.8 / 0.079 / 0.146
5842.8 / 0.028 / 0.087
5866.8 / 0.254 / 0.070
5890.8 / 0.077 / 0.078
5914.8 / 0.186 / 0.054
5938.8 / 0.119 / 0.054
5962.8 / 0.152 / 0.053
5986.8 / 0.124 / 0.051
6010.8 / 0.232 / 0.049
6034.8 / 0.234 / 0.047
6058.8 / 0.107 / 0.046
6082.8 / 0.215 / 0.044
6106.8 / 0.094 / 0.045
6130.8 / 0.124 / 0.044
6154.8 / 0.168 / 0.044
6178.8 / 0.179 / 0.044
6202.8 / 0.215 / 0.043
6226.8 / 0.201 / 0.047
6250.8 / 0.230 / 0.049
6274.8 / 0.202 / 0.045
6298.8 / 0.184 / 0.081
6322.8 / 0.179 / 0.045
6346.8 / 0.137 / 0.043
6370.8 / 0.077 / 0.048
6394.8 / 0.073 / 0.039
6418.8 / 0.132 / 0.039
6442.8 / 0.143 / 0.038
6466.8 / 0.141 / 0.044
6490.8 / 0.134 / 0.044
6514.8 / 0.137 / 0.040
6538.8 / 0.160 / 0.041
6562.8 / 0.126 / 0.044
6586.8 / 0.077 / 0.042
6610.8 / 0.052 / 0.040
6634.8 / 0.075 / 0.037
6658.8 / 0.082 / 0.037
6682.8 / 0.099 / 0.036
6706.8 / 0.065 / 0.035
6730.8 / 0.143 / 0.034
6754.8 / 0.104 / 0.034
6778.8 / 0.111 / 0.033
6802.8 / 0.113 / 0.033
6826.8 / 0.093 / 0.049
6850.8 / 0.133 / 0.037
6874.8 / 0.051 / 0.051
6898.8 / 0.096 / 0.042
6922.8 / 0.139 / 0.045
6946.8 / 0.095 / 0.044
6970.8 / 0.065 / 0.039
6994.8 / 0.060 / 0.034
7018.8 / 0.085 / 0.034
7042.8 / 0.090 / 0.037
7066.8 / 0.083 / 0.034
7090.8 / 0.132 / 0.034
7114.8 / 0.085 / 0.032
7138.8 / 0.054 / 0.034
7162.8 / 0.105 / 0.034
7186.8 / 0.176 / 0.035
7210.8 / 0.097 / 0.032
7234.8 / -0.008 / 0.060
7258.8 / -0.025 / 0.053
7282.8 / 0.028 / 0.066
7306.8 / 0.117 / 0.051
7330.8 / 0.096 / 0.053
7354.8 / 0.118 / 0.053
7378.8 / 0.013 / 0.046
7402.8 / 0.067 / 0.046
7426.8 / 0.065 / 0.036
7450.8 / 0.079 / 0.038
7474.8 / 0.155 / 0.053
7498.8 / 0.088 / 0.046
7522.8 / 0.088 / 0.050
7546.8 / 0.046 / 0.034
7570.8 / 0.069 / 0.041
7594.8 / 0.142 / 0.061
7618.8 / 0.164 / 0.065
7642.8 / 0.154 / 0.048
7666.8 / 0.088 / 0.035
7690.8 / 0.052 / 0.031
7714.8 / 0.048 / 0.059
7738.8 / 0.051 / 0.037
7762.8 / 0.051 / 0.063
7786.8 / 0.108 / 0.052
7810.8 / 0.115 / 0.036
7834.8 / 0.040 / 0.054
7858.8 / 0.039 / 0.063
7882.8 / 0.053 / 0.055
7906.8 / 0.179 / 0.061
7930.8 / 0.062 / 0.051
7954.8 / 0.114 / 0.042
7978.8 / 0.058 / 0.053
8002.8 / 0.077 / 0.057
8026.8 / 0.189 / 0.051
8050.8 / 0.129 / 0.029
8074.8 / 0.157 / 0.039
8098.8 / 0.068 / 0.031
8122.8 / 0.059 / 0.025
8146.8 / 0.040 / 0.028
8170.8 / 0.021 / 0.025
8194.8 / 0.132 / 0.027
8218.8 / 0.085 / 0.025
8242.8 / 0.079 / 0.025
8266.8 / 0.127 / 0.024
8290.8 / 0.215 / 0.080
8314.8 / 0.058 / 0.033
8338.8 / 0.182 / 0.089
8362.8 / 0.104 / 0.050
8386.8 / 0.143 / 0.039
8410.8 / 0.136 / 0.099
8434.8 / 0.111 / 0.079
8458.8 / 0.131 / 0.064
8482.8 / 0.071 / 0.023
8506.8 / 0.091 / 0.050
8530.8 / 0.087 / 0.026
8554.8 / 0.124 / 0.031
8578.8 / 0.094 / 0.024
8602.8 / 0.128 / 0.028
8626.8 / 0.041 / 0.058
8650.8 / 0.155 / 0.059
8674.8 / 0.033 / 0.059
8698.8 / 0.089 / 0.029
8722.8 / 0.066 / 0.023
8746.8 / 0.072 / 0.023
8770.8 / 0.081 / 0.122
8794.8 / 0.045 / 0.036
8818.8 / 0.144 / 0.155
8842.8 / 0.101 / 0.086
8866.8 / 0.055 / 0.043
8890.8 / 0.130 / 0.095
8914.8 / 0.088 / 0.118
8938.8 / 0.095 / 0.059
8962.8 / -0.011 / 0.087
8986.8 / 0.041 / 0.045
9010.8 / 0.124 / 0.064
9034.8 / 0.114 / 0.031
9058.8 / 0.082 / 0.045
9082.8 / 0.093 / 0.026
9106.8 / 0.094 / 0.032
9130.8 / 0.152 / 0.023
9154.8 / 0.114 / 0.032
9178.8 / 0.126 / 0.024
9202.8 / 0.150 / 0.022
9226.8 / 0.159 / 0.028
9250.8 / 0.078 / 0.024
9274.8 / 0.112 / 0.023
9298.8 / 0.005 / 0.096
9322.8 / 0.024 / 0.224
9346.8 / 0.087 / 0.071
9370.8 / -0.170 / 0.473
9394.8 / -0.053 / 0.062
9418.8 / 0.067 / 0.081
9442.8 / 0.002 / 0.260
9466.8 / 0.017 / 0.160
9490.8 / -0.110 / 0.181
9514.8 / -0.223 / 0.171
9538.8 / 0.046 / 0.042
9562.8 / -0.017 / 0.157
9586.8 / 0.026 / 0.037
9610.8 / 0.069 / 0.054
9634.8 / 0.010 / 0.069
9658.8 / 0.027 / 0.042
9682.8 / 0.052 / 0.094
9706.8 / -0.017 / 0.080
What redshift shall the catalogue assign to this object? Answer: 2.278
